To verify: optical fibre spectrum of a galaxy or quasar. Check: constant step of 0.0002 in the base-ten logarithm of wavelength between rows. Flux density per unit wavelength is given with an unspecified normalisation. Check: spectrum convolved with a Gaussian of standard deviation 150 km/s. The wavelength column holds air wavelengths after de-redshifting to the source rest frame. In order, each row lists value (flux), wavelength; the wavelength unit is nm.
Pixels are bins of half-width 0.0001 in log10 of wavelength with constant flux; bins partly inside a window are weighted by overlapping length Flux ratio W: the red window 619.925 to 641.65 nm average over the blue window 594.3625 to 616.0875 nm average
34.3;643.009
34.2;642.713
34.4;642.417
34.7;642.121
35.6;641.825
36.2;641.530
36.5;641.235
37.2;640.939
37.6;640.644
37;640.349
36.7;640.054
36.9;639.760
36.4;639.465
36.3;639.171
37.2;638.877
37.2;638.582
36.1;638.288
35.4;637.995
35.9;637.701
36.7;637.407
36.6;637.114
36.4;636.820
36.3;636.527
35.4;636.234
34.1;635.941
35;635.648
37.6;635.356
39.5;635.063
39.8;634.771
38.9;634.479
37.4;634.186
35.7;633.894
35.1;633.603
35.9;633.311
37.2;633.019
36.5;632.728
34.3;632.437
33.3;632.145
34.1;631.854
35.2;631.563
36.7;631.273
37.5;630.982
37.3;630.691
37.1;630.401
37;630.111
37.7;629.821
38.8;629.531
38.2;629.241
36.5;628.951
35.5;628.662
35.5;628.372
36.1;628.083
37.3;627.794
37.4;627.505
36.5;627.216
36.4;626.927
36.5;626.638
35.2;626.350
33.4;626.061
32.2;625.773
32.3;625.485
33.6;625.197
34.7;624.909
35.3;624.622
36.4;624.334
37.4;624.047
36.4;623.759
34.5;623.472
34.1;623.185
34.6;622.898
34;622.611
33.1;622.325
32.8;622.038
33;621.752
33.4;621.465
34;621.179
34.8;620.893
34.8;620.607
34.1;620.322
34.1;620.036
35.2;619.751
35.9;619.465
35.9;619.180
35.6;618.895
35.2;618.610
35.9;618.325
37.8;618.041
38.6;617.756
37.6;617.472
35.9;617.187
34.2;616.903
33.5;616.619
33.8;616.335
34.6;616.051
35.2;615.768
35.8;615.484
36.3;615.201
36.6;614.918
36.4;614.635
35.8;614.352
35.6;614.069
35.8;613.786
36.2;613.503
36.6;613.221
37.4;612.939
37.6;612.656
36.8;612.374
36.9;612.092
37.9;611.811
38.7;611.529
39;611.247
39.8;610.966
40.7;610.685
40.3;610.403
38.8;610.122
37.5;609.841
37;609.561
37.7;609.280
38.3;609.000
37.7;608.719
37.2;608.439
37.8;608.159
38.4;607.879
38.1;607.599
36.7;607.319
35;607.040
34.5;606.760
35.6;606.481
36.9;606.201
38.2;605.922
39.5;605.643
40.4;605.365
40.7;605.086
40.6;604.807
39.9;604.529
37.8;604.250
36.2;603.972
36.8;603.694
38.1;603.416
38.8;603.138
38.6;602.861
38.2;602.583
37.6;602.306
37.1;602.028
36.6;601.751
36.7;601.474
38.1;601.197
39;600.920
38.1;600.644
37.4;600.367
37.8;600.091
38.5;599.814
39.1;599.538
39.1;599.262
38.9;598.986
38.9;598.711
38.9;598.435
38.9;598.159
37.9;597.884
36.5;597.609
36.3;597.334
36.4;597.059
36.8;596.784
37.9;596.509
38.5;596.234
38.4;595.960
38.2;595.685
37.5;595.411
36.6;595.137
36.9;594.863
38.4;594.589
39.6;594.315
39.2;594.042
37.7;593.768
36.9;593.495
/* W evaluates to 1.0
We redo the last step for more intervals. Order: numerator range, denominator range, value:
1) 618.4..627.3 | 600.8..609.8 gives 0.92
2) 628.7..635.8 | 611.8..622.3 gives 1.03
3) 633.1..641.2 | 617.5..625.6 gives 1.05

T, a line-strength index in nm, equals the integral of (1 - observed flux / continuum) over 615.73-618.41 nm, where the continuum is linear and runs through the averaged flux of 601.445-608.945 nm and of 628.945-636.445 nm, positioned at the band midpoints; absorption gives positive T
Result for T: 0.11 nm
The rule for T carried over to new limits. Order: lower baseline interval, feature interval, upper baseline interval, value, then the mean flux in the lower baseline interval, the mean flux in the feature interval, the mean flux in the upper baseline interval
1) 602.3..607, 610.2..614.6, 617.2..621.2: -0.10 nm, 38.1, 37.6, 35.7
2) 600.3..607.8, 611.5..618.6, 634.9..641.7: 0.22 nm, 37.8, 36.2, 36.5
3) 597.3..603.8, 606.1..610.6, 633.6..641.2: 0.04 nm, 38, 37.4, 36.7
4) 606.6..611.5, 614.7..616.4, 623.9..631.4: 0.08 nm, 37.9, 35.5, 36.1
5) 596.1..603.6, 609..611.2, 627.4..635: -0.08 nm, 37.9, 38.8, 36.6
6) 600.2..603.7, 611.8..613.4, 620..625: -0.04 nm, 37.8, 37.1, 34.5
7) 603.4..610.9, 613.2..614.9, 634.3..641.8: 0.08 nm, 38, 36.1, 36.7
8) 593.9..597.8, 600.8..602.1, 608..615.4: 0.00 nm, 37.7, 37.5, 37.5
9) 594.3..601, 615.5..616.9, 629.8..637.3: 0.10 nm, 38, 34.4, 36.4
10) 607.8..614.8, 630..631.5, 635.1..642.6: -0.01 nm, 37.7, 37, 36.3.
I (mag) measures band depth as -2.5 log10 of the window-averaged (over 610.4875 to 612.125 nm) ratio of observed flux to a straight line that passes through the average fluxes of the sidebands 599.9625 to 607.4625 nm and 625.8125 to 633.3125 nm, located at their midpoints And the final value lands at -0.05 mag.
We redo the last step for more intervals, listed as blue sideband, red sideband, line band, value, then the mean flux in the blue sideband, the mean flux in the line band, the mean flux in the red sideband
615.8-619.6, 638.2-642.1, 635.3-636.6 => 0.03 mag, 35.7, 35.5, 36.6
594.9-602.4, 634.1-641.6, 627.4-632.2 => 0.01 mag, 37.8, 36.6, 36.8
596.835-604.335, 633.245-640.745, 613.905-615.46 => 0.04 mag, 37.9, 36.1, 36.7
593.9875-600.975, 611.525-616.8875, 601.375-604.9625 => -0.02 mag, 38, 37.9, 36.1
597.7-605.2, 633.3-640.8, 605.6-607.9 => 0.04 mag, 38.3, 36.8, 36.7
